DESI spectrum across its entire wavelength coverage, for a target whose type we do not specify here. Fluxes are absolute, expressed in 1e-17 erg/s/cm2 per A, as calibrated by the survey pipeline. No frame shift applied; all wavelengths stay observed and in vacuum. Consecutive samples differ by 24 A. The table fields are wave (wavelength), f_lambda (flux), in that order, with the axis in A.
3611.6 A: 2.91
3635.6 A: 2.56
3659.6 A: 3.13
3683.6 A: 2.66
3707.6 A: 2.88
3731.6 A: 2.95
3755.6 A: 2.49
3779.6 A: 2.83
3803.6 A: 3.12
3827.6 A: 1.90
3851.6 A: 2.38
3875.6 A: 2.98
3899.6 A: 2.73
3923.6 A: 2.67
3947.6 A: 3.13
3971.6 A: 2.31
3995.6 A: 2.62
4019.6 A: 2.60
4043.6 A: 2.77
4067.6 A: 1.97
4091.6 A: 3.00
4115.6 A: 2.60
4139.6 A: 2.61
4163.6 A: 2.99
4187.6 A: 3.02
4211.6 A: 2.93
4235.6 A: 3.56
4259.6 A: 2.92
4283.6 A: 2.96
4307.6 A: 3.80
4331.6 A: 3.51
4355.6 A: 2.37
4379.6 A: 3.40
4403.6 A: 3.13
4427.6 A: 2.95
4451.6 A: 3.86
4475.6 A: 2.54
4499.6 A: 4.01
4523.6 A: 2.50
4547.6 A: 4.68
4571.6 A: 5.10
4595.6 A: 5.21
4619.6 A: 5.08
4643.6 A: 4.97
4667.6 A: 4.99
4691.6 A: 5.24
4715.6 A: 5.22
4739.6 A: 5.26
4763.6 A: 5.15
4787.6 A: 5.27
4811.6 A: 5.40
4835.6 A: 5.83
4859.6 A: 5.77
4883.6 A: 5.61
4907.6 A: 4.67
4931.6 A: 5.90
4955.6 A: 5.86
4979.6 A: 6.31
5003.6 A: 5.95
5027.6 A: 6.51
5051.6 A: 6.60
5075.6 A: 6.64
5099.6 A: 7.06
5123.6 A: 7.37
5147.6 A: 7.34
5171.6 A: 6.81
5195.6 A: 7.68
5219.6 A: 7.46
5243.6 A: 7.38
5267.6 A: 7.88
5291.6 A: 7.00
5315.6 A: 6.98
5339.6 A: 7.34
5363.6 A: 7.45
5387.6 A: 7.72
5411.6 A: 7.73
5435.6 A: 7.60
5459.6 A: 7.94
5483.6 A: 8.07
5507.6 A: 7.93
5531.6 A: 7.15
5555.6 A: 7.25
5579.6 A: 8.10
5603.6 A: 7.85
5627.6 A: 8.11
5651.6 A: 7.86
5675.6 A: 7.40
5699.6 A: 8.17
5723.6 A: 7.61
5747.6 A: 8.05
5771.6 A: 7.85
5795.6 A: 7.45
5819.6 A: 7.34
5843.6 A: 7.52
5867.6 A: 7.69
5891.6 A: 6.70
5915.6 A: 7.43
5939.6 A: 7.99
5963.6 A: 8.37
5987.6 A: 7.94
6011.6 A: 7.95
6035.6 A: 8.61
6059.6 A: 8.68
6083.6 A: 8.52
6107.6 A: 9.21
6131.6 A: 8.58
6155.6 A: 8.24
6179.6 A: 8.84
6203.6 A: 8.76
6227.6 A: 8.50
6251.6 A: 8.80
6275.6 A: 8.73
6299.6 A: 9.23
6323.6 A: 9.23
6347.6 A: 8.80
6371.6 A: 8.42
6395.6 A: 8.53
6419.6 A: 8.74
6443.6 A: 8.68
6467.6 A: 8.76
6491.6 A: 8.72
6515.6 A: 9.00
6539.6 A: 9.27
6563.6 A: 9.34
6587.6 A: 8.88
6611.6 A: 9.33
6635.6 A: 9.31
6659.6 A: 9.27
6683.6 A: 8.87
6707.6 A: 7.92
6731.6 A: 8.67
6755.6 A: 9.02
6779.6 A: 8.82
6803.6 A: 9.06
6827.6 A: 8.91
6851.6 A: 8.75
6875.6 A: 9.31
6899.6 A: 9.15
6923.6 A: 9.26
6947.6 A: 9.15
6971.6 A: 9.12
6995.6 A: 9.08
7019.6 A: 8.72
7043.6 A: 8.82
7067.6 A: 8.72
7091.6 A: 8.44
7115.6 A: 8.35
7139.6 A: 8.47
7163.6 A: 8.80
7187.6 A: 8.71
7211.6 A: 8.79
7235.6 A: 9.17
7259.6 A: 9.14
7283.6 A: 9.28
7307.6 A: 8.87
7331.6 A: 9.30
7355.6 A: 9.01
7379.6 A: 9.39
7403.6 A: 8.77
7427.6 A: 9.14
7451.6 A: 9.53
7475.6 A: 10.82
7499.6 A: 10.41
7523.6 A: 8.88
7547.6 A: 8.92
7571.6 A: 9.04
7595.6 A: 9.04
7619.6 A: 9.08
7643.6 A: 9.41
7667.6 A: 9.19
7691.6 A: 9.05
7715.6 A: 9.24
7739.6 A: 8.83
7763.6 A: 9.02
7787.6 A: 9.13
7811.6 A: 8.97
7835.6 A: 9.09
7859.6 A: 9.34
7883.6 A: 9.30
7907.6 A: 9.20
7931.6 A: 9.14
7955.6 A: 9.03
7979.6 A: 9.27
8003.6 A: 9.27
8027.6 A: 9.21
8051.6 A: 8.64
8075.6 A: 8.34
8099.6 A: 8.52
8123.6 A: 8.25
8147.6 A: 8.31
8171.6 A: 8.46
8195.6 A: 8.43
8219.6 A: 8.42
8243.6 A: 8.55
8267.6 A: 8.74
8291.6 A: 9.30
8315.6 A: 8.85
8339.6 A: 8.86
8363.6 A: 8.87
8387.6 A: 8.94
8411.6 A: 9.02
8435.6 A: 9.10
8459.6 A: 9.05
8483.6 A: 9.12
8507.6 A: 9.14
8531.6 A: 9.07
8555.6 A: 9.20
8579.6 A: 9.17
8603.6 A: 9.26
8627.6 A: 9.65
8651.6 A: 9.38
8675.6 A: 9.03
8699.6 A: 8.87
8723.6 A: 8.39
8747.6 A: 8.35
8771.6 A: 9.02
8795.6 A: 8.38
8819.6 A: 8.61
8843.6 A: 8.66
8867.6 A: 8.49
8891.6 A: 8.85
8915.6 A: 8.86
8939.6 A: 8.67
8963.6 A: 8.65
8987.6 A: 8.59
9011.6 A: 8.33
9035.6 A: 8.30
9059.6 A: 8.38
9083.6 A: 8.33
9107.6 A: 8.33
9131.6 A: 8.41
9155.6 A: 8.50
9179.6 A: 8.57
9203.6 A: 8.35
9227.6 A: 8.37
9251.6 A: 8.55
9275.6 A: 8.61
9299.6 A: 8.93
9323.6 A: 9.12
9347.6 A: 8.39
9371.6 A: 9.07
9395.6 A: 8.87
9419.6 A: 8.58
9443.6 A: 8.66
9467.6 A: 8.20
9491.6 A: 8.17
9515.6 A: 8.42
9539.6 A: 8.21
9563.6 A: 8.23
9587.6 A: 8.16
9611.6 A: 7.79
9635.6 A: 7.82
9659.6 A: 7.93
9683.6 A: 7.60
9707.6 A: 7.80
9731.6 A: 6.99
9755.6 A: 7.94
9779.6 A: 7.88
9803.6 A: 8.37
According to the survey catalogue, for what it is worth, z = 0.139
